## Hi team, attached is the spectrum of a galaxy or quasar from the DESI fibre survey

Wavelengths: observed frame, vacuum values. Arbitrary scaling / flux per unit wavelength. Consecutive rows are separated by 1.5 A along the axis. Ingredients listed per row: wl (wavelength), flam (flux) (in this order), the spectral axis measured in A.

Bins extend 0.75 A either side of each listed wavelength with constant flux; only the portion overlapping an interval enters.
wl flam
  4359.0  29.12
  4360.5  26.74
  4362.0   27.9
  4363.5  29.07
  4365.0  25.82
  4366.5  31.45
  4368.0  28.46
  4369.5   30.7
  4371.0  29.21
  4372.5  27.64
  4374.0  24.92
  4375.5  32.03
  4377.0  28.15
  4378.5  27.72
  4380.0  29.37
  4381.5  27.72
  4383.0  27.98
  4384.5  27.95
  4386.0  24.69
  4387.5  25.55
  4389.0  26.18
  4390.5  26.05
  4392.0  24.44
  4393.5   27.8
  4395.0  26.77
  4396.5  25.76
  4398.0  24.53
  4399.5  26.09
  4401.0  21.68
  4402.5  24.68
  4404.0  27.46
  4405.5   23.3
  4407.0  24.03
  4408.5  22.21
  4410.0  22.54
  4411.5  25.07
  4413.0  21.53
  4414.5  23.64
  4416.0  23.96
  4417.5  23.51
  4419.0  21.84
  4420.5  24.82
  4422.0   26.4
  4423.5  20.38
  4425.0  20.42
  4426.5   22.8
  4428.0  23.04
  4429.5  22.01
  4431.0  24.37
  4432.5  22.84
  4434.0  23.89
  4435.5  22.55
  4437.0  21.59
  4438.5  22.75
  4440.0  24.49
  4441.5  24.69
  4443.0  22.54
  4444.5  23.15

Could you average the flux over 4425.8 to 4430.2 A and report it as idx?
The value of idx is 22.6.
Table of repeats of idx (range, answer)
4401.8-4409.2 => 24.3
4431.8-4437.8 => 22.7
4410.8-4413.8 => 23.3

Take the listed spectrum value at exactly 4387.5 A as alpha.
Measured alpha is 25.55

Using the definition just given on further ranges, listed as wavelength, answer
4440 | 24.49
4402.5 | 24.68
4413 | 21.53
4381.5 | 27.72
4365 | 25.82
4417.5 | 23.51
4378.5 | 27.72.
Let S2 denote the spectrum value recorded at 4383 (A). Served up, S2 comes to 27.98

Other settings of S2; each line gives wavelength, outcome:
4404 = 27.46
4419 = 21.84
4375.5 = 32.03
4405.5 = 23.3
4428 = 23.04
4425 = 20.42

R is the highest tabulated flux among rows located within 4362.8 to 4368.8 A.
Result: 31.45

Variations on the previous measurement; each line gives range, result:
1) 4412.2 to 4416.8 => 23.96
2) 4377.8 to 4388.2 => 29.37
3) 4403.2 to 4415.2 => 27.46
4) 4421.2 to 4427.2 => 26.4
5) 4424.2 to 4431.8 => 24.37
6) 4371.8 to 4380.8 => 32.03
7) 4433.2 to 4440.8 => 24.49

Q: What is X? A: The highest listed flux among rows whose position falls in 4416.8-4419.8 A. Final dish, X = 23.51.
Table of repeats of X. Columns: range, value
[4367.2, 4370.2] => 30.7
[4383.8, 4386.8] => 27.95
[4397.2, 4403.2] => 26.09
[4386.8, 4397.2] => 27.8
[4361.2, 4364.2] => 29.07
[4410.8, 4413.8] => 25.07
